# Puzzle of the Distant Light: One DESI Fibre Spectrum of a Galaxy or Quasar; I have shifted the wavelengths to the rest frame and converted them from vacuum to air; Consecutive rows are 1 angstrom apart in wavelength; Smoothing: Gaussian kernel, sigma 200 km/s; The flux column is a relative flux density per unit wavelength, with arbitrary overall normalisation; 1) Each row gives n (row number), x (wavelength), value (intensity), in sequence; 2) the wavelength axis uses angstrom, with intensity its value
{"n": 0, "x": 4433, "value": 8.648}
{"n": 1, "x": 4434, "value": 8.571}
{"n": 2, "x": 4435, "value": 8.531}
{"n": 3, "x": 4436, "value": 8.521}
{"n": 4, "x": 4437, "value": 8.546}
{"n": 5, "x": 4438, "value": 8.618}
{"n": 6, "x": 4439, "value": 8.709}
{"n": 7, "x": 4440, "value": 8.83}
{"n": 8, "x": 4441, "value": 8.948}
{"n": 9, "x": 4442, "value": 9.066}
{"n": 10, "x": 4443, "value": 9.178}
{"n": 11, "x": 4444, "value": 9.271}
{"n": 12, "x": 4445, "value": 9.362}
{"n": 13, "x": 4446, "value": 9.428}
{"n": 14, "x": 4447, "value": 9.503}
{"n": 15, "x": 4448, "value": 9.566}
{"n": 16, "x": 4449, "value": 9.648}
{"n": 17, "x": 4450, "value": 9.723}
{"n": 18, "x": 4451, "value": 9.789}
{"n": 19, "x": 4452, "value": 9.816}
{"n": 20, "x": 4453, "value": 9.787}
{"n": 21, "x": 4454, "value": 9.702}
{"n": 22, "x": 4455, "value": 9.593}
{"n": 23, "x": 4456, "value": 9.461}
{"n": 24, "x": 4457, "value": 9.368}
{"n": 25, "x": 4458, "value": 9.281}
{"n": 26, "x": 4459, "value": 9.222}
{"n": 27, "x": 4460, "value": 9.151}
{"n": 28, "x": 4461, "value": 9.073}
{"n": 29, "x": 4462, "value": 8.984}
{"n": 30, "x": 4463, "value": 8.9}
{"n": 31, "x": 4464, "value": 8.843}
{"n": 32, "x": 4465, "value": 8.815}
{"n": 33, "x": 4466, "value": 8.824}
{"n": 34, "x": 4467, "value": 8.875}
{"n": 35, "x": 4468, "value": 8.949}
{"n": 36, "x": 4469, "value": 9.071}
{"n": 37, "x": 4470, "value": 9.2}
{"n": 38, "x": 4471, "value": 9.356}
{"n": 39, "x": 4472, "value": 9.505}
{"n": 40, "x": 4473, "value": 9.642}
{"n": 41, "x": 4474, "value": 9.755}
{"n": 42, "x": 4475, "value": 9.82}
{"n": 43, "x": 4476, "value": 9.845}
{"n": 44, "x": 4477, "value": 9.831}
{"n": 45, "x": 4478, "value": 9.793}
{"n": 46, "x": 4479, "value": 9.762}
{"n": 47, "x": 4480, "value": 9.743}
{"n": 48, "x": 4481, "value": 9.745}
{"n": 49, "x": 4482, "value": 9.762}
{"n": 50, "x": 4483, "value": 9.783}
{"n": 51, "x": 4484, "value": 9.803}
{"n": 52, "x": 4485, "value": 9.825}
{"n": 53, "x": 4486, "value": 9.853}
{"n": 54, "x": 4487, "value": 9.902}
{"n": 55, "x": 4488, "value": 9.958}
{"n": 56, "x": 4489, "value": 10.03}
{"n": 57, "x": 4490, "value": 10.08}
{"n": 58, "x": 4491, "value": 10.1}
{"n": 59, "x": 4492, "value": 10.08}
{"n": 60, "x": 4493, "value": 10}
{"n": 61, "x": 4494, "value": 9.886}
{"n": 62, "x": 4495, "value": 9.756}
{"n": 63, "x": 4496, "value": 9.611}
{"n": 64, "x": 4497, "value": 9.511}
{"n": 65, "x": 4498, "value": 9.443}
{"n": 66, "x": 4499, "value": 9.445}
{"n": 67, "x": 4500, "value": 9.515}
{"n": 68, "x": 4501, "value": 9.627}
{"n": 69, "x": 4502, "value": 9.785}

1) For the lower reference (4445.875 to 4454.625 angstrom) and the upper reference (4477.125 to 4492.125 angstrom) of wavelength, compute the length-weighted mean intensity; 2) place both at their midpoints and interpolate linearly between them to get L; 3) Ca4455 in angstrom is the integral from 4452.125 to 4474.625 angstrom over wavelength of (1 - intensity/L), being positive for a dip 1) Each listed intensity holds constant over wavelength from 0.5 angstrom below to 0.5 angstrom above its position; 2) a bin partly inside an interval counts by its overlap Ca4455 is 1.1 angstrom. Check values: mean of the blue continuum 9.67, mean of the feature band 9.26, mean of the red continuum 9.88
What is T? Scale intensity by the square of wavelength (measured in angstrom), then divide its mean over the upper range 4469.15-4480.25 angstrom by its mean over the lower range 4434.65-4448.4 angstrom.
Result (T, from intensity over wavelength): 1.1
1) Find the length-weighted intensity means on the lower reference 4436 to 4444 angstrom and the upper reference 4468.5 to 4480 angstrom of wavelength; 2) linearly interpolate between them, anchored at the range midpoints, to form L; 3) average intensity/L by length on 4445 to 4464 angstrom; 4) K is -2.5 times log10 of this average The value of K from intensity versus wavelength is -0.03 mag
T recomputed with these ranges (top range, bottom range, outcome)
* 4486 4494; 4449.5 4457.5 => 1.05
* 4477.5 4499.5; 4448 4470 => 1.07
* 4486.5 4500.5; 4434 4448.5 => 1.12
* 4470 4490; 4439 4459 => 1.05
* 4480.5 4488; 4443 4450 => 1.06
